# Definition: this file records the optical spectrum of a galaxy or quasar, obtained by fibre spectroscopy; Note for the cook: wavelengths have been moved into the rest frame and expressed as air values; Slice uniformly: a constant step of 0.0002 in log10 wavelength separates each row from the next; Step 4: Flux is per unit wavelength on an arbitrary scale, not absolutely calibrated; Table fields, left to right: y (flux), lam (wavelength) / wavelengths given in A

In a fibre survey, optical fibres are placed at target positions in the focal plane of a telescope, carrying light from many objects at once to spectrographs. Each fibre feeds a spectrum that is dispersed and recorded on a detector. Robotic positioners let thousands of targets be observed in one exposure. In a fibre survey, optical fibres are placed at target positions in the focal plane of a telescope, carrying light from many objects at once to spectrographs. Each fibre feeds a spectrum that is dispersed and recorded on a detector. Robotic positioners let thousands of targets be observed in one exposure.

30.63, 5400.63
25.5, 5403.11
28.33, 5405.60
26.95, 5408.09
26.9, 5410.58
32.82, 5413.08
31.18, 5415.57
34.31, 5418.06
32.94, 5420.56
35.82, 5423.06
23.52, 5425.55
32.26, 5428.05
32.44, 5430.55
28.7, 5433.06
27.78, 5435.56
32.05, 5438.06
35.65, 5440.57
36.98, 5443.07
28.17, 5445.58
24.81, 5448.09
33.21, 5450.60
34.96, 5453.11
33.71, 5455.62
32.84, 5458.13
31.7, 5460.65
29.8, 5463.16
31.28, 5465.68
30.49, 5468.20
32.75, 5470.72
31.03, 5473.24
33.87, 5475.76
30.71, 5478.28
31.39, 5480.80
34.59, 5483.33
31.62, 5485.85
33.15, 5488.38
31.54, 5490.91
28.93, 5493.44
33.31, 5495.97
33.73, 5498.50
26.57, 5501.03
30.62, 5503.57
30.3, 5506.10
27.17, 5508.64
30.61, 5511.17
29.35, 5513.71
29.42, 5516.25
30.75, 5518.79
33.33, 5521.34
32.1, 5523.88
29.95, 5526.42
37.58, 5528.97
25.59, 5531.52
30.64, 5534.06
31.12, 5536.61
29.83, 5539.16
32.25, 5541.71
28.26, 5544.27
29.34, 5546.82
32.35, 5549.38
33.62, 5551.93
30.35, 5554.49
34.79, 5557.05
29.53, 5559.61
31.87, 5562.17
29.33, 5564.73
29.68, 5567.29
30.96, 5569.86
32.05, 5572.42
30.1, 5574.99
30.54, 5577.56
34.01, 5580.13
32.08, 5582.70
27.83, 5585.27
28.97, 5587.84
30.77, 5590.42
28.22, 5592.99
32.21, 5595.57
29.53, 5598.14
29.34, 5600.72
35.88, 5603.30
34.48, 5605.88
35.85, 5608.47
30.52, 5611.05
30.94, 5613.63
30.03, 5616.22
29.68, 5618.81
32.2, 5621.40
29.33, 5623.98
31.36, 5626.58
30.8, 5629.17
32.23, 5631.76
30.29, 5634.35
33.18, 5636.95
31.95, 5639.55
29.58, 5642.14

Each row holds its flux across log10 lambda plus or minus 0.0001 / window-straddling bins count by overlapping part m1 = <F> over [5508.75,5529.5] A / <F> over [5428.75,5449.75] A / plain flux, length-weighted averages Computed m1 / 1.01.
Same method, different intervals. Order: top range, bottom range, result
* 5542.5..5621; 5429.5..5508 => 0.99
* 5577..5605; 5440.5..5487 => 0.97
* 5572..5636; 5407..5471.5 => 1.00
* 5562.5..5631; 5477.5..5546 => 1.01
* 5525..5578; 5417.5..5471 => 0.98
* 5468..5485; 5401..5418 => 1.11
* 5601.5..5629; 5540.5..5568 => 1.03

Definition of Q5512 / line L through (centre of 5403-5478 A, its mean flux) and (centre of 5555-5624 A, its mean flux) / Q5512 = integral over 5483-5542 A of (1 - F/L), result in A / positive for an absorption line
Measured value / 0.5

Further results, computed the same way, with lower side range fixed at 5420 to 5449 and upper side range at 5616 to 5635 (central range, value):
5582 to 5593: 0.44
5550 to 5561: -0.44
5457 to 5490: -1.08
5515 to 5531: -0.52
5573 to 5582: -0.23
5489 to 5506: 0.03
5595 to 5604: -0.18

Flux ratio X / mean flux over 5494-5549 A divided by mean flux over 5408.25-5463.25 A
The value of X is 0.97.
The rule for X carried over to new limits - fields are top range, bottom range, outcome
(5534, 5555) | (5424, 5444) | 0.99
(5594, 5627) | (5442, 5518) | 1.01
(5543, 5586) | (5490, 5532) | 1.01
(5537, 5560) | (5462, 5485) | 0.98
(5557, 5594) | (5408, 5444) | 0.97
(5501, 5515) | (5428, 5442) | 0.93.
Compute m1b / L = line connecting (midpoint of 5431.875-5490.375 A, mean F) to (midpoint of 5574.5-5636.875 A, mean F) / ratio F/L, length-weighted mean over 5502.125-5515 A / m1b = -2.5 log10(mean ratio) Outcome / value 0.07 mag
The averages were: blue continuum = 31.8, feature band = 29.6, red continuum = 31.2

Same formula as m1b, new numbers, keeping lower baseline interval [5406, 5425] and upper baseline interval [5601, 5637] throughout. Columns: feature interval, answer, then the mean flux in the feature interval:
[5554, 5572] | 0.02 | 31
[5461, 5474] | 0.01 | 31.1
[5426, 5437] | 0.05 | 29.8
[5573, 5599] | 0.04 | 30.5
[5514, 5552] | 0.02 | 30.9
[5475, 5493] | -0.03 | 32.2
